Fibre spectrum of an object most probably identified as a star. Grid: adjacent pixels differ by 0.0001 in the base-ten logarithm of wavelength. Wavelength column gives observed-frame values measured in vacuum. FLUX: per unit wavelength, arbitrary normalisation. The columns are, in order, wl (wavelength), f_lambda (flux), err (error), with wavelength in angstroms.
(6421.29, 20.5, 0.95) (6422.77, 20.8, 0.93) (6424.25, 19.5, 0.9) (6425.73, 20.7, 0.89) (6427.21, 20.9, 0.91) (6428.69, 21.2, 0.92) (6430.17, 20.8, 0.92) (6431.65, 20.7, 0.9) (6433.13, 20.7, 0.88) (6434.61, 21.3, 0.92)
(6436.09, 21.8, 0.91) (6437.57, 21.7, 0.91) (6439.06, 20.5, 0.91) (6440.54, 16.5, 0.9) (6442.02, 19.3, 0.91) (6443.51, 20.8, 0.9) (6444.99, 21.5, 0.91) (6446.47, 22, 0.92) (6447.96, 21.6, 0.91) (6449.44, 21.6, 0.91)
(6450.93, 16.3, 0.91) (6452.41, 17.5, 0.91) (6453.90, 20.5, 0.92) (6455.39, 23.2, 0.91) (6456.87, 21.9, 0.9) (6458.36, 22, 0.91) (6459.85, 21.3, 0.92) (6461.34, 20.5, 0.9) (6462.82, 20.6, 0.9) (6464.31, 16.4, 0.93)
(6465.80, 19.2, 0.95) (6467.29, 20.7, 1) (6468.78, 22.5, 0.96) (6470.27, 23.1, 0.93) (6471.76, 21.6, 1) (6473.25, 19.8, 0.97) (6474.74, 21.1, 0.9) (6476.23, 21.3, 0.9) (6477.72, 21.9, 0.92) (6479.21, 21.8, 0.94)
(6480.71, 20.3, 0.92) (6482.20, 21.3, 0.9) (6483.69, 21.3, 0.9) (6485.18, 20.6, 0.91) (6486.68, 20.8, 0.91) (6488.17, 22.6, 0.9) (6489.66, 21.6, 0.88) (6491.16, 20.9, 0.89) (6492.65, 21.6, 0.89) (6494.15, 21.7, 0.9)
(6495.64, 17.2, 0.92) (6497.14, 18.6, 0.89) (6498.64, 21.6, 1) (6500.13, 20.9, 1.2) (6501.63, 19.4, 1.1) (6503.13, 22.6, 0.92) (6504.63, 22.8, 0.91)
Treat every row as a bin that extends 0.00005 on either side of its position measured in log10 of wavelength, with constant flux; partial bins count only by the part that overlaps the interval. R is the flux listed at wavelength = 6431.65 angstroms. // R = 20.7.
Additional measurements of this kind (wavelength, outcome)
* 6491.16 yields 20.9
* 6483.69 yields 21.3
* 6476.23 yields 21.3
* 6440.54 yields 16.5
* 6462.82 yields 20.6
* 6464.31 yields 16.4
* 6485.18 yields 20.6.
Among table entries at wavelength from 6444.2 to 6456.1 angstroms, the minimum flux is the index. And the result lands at 16.3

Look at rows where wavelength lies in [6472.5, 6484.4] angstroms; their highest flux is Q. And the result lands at 21.9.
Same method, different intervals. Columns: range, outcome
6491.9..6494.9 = 21.7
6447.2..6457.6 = 23.2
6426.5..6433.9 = 21.2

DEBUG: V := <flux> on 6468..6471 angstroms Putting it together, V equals 22.8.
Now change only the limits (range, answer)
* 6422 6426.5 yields 20.3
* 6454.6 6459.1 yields 22.3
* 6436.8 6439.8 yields 21.1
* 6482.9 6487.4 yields 20.9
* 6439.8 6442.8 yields 17.9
